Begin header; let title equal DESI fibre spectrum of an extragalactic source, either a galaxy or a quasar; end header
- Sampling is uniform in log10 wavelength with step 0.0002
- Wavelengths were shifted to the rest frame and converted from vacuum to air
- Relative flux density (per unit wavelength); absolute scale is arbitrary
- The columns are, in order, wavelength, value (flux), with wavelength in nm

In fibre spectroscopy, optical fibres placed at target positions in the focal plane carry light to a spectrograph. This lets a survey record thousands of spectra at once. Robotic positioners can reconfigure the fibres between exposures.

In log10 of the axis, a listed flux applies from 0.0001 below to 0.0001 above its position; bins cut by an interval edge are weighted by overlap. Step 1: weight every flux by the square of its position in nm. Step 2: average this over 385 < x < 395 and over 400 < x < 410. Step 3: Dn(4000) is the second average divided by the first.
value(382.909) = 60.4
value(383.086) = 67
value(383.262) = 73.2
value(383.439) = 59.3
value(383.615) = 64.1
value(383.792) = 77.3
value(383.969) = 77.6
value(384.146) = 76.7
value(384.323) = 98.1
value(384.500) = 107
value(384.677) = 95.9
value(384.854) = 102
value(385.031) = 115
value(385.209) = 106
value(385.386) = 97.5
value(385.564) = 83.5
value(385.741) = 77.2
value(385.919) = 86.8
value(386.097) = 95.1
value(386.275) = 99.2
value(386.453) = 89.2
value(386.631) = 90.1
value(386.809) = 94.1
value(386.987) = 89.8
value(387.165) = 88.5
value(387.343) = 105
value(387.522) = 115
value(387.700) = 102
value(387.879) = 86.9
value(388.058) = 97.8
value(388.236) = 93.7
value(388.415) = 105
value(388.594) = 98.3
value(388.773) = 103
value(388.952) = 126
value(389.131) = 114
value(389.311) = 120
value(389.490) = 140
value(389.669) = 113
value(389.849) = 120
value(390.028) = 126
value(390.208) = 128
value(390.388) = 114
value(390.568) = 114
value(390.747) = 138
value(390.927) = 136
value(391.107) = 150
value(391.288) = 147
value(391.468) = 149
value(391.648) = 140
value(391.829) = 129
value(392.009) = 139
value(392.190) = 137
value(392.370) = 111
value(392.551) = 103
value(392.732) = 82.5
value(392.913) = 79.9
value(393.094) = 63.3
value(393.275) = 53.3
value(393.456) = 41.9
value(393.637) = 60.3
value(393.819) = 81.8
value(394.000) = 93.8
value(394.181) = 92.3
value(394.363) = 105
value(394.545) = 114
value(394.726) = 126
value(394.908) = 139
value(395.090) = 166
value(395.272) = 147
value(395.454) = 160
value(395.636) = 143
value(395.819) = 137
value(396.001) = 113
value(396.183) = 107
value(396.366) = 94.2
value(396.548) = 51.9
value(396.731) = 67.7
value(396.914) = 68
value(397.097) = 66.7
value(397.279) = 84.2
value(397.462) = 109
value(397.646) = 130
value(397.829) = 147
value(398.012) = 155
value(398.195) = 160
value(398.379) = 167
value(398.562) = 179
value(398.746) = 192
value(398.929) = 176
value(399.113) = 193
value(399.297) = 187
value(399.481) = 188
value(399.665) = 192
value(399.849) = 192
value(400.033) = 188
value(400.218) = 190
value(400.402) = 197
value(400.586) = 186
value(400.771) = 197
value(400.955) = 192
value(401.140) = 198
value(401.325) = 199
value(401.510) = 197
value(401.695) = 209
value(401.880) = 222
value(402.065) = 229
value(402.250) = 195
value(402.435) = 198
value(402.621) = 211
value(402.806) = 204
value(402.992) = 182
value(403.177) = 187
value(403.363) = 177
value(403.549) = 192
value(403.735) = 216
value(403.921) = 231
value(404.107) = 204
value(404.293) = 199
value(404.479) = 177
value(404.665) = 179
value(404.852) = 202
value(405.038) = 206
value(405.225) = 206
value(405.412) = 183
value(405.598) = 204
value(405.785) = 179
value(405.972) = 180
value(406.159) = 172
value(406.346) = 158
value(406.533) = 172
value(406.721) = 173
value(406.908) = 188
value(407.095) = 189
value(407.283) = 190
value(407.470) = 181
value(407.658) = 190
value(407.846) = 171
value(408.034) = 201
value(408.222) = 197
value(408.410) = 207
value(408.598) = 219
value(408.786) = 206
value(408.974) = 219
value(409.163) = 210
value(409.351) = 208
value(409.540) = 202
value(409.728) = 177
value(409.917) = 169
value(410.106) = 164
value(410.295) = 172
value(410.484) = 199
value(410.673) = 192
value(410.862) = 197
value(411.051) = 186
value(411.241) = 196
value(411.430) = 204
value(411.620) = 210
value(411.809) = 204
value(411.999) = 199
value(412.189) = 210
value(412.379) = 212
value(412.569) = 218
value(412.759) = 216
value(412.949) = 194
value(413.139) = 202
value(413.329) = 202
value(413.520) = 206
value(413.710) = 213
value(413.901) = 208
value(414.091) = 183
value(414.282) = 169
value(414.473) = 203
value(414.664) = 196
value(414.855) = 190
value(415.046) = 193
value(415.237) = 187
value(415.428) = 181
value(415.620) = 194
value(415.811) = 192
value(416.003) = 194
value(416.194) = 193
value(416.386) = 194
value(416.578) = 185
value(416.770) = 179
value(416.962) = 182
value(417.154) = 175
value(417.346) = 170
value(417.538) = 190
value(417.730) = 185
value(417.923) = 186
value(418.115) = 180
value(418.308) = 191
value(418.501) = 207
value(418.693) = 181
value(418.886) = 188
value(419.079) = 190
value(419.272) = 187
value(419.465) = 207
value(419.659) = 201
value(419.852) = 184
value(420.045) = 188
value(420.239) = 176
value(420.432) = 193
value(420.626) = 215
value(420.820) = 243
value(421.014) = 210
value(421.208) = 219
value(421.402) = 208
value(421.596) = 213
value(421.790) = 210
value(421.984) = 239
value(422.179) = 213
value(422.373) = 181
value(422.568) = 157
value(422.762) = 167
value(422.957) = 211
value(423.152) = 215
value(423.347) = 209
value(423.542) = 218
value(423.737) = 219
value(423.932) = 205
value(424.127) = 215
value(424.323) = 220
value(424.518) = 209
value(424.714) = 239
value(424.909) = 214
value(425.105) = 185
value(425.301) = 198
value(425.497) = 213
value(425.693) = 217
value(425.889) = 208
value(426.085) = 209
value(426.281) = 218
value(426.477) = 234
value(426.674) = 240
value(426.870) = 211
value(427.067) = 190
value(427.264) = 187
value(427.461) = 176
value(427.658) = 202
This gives 2.0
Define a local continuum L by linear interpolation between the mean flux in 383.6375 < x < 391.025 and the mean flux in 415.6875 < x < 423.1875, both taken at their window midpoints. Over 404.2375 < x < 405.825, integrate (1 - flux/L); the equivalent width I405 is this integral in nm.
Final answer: -0.41 nm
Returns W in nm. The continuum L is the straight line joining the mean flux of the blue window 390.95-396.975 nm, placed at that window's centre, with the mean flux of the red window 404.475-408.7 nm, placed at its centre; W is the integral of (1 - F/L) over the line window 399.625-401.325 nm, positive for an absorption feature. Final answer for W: -0.48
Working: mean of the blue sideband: 109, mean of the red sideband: 188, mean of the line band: 193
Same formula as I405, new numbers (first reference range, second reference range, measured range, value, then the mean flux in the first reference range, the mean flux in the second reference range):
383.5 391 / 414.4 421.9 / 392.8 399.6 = 0.514 nm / 102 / 194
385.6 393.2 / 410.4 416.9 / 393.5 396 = 0.214 nm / 110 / 197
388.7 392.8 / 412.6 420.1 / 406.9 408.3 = -0.159 nm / 126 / 192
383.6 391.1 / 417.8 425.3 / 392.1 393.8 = 0.540 nm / 104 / 202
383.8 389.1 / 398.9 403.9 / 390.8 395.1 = 0.914 nm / 96.5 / 197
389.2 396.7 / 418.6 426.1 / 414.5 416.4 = -0.087 nm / 114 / 204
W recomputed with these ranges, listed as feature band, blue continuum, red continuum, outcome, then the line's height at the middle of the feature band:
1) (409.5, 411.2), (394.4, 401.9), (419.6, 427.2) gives -0.039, 180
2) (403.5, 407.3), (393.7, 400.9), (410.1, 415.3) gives -0.444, 171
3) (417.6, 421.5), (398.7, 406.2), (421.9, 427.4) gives 0.161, 205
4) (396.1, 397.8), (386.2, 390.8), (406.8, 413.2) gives 0.647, 143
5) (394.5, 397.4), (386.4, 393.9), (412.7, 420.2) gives 0.322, 126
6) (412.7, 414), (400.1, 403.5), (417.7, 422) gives -0.042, 199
